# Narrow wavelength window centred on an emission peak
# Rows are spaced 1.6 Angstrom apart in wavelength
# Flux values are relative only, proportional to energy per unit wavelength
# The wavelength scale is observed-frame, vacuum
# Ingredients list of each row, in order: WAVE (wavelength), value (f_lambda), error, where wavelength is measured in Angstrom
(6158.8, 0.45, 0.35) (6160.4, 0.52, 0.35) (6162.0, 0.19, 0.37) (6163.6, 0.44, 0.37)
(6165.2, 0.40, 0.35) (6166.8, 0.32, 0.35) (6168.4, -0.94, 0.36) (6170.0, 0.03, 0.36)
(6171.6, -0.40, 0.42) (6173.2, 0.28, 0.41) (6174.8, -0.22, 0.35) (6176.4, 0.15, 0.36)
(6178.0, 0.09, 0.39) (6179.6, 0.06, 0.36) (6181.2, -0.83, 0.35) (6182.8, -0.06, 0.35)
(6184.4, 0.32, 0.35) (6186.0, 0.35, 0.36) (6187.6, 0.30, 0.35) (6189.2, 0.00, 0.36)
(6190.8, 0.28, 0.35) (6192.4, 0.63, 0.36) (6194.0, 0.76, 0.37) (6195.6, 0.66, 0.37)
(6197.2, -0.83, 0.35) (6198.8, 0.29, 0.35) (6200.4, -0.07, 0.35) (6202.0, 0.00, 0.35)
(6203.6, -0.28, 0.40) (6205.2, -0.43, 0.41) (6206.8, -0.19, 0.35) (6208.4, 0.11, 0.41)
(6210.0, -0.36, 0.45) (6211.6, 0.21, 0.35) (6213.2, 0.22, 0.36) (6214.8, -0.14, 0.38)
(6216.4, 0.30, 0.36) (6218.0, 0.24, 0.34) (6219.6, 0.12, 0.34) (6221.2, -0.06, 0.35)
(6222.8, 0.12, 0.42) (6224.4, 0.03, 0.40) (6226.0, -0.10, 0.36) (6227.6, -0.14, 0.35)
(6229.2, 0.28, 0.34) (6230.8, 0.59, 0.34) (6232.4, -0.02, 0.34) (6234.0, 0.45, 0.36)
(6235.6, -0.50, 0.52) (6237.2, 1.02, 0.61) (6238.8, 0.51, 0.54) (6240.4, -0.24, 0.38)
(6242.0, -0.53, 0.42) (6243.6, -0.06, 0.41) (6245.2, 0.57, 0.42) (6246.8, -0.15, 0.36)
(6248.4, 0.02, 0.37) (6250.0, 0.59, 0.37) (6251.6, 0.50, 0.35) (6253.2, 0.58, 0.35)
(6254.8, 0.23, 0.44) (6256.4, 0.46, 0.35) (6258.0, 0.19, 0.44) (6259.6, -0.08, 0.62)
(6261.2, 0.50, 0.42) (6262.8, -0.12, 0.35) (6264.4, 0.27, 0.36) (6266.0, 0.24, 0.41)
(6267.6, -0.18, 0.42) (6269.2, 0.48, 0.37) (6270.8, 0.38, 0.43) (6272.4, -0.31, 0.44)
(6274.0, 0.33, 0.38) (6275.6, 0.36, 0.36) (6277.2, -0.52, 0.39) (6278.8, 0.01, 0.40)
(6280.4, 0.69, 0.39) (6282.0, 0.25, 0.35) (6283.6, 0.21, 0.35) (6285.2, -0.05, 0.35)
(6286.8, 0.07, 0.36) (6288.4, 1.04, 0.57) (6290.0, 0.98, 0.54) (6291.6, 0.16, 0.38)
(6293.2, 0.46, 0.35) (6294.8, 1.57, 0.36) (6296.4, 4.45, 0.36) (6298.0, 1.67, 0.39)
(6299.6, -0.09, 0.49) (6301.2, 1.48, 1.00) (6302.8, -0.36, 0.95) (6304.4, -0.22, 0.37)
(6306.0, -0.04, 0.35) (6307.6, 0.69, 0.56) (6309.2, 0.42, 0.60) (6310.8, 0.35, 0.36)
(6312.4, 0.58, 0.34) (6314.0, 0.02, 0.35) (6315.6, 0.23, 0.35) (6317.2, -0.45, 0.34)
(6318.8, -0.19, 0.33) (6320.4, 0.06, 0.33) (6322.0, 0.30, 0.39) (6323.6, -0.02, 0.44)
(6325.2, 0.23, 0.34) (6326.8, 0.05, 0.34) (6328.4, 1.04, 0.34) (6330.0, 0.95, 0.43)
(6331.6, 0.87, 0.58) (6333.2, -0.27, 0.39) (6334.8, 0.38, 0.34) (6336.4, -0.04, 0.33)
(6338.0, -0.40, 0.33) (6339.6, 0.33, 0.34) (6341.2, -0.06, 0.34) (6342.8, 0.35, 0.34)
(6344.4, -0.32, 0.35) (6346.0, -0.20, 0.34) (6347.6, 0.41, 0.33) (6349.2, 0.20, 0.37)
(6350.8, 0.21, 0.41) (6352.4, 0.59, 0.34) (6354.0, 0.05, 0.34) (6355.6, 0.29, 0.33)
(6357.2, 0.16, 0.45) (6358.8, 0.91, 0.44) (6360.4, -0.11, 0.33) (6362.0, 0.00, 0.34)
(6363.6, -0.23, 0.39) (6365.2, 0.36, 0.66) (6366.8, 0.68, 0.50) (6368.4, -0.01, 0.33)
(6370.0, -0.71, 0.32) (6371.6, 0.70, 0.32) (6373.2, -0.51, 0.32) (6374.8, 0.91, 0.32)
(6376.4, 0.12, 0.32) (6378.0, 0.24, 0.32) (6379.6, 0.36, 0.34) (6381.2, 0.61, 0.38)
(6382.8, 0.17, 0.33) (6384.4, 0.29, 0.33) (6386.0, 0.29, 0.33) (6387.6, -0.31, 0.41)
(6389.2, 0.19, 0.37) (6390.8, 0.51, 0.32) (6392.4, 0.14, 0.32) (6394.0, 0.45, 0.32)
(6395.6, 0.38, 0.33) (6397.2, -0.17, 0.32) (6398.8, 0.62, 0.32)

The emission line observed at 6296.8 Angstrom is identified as H-gamma 4340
